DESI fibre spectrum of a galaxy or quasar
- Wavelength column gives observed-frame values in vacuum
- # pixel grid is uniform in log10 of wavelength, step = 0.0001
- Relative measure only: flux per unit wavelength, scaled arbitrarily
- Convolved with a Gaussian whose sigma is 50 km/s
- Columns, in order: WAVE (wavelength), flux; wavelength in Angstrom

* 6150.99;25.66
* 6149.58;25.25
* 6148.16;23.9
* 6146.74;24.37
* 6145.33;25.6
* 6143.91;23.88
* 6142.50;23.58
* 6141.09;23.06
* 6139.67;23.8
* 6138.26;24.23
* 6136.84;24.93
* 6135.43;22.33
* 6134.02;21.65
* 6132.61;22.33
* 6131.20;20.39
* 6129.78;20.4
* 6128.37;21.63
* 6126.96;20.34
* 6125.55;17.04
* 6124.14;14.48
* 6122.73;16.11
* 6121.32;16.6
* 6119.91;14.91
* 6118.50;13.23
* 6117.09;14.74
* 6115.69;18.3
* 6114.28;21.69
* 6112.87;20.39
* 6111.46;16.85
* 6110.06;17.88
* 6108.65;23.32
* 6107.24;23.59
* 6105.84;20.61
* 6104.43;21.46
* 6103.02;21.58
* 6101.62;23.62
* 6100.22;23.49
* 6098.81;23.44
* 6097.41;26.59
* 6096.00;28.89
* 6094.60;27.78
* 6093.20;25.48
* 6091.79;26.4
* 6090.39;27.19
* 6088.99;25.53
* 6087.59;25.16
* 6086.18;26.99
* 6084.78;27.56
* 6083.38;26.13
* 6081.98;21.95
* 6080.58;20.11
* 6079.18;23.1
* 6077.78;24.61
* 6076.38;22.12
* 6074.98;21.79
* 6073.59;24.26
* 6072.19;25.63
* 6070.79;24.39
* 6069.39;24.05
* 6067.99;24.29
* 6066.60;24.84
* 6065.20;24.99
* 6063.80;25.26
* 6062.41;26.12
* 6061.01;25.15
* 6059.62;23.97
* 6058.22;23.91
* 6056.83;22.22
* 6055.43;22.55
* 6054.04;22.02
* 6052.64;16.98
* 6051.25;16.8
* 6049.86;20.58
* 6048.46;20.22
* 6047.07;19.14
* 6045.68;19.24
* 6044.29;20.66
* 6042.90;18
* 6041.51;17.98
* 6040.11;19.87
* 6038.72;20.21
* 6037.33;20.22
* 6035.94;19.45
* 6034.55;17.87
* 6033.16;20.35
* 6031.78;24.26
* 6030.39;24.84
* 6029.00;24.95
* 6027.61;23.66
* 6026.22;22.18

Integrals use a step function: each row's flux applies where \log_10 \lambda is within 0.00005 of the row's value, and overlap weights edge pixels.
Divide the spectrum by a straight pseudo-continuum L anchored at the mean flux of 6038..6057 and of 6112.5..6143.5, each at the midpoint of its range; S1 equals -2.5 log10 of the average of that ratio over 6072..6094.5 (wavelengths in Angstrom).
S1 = -0.24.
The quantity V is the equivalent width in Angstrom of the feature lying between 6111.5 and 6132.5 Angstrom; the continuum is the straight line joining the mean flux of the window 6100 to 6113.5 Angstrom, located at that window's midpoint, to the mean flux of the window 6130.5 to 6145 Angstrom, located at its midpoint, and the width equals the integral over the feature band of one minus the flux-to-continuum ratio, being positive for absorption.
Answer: 4.0 Angstrom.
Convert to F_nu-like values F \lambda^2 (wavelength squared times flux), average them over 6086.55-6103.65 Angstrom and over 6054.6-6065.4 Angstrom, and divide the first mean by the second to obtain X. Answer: 1.1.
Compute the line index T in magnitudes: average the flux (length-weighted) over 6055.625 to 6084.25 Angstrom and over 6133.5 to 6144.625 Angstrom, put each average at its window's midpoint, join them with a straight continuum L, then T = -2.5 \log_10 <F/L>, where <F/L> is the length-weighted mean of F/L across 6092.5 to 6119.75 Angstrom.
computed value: 0.10 mag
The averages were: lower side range 23.9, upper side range 23.5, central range 21.6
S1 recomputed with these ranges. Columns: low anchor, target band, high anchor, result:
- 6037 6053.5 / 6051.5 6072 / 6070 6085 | -0.10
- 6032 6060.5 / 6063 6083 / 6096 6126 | -0.18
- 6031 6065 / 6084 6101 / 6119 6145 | -0.25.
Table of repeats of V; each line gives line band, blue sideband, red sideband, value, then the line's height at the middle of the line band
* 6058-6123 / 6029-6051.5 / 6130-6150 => -3.5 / 21.8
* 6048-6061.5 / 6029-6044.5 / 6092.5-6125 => -0.6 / 20.6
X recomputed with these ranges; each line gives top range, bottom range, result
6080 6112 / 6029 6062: 1.17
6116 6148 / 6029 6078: 0.96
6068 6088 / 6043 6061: 1.17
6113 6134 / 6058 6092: 0.75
